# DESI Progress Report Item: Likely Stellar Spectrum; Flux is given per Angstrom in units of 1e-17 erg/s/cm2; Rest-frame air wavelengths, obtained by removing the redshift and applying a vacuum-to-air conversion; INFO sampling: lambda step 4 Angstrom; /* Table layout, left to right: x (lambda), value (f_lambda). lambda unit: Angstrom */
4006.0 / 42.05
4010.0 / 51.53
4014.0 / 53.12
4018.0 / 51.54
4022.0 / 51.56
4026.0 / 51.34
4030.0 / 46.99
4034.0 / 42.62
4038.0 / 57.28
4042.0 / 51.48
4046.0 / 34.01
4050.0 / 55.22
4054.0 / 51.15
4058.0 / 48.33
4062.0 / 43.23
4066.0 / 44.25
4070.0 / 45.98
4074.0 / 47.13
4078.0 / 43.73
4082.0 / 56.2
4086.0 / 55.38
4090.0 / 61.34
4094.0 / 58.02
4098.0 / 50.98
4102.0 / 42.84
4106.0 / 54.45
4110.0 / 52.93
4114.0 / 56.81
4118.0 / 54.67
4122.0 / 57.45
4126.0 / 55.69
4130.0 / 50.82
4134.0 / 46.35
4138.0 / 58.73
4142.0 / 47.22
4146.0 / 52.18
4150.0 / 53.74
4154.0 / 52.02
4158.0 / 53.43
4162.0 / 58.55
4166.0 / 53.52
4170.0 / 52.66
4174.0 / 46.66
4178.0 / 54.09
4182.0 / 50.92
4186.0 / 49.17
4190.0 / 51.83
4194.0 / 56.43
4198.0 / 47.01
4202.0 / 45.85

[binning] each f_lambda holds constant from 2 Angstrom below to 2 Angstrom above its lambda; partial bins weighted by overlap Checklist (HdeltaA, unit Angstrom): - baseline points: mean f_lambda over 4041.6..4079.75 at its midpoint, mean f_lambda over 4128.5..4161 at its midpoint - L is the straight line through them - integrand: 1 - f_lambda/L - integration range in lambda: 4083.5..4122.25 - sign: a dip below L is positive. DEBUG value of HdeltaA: -4.1 Angstrom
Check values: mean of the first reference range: 46.3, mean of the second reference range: 52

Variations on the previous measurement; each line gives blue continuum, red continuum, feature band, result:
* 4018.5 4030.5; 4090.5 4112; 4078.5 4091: -0.9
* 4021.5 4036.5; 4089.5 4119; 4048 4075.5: 1.4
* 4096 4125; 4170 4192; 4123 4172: -1.2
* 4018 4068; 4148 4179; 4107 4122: -1.2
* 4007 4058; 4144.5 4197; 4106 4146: -1.4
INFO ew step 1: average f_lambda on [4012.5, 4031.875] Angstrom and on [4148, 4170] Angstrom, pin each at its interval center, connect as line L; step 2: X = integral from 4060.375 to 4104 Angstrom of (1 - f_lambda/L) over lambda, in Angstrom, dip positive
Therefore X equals 1.9 Angstrom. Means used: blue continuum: 50.9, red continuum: 54.1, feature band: 50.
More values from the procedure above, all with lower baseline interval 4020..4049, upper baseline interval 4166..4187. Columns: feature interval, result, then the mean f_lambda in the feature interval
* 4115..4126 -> -1.4 Angstrom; 56.1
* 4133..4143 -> -0.3 Angstrom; 51.6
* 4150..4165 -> -1.1 Angstrom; 54.5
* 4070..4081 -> 0.6 Angstrom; 46.5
